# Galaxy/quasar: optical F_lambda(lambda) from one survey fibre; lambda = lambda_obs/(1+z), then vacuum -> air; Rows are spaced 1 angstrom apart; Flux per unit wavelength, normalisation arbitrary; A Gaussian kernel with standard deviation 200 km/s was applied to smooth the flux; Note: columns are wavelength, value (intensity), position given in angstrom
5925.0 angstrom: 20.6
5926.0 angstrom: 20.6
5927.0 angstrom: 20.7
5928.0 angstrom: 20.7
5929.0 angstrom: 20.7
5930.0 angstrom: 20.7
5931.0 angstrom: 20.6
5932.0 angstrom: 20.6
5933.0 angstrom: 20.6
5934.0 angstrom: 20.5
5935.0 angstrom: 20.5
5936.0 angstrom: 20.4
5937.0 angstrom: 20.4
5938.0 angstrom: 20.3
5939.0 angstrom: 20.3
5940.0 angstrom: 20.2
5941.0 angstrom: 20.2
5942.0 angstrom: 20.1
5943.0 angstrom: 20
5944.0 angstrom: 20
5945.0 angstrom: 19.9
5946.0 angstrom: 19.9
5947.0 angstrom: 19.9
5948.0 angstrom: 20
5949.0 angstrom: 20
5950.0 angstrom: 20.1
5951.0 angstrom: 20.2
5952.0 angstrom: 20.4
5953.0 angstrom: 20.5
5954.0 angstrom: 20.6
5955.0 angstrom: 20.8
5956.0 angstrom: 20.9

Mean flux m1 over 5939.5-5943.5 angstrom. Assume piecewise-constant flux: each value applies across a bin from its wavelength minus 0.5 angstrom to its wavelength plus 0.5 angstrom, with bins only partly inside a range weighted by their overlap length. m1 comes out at 20.1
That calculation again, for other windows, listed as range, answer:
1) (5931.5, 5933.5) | 20.6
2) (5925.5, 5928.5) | 20.7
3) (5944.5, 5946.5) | 19.9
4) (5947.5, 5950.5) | 20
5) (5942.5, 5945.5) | 20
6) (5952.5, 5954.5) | 20.6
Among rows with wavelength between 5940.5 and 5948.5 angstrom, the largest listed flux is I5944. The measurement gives 20.2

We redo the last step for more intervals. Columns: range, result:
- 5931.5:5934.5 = 20.6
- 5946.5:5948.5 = 20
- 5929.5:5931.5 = 20.7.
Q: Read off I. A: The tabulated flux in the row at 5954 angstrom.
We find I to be 20.6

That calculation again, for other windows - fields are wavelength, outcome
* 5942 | 20.1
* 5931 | 20.6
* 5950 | 20.1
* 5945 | 19.9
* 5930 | 20.7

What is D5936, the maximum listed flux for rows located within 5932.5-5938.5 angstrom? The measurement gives 20.6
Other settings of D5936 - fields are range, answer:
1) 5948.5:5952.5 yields 20.4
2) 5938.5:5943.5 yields 20.3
